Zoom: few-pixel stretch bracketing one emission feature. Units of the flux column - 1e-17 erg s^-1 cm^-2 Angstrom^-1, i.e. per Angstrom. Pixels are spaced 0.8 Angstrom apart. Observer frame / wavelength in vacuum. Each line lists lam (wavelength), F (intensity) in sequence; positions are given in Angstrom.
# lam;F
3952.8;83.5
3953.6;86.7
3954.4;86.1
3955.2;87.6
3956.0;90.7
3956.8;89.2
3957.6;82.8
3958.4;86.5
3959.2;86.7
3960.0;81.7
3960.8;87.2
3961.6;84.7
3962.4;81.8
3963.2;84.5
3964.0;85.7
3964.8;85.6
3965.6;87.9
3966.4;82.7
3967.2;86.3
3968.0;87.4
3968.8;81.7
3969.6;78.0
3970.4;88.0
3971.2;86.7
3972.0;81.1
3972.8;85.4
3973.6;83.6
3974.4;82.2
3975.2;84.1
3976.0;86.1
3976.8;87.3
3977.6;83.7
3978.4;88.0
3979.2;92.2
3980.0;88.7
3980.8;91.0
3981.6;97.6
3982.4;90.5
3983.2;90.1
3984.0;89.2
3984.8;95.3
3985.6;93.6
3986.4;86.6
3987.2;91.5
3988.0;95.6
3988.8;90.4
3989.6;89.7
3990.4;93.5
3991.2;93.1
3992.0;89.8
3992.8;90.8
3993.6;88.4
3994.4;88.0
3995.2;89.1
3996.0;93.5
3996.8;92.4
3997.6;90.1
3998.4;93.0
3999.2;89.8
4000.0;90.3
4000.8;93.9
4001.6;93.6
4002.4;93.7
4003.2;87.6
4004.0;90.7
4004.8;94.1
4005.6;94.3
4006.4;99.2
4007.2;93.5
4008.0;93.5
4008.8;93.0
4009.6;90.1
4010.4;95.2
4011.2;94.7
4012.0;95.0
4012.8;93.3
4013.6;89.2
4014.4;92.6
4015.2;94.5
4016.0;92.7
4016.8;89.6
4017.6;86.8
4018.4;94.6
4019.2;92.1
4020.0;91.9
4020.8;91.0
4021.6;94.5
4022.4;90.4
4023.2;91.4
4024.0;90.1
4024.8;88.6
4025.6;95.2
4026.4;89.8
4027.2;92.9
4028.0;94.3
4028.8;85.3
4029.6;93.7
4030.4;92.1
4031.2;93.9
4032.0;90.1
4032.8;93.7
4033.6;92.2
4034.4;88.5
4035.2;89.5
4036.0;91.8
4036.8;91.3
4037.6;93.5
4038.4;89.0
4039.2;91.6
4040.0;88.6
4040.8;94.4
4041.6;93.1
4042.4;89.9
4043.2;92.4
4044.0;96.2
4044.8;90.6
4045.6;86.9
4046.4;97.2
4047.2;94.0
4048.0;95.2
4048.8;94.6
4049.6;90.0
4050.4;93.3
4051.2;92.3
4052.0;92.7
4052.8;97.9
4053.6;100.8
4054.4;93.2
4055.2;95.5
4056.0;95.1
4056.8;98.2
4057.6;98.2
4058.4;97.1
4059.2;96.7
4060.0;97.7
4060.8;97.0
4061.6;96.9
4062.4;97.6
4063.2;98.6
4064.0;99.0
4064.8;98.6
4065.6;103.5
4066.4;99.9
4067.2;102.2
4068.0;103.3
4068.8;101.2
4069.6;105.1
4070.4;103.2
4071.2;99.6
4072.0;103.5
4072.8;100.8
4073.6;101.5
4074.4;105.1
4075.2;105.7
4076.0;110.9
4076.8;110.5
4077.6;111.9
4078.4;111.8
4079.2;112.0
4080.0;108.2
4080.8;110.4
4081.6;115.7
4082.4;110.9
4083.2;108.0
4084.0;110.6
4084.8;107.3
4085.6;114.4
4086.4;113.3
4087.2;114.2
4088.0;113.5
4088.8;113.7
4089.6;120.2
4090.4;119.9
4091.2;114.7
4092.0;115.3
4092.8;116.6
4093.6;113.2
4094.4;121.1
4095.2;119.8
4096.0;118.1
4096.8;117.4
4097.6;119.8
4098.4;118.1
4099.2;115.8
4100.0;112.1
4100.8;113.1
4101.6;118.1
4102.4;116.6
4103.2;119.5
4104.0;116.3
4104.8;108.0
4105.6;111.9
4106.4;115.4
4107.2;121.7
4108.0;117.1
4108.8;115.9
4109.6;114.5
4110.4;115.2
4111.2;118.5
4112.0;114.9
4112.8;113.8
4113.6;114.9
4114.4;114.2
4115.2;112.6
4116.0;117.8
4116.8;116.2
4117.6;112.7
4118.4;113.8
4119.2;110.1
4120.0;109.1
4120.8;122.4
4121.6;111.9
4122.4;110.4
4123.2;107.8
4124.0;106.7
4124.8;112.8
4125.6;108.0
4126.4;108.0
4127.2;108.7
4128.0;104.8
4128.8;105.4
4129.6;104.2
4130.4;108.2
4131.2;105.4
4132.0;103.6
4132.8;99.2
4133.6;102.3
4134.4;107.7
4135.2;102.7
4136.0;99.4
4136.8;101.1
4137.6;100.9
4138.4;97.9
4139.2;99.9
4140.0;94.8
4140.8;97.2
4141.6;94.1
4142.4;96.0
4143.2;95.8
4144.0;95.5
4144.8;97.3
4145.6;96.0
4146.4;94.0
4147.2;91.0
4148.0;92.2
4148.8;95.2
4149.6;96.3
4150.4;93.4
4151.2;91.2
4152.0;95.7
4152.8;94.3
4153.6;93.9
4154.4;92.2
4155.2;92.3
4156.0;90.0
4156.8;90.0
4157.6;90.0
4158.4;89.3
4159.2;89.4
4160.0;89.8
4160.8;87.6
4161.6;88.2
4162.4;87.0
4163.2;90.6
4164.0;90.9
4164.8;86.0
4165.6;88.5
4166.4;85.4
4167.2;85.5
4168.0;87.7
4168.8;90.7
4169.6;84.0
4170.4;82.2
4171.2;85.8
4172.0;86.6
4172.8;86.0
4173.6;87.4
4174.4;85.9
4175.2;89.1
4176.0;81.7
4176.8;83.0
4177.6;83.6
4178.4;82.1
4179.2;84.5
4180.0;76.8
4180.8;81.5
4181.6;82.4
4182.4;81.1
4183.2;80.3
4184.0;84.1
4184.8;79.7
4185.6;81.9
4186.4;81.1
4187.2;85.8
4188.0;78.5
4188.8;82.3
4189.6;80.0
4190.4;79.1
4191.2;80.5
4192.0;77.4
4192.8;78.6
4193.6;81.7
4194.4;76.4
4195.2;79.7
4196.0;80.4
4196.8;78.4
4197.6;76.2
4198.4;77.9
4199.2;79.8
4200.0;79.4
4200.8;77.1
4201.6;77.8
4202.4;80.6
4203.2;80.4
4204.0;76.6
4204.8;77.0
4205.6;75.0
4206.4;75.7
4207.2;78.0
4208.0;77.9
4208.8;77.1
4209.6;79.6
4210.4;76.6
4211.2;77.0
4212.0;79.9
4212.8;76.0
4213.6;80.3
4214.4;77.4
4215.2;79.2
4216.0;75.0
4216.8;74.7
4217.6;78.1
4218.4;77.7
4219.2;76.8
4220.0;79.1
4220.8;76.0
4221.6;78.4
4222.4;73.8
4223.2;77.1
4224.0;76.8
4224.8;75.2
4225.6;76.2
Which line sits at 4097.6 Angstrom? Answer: C III]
